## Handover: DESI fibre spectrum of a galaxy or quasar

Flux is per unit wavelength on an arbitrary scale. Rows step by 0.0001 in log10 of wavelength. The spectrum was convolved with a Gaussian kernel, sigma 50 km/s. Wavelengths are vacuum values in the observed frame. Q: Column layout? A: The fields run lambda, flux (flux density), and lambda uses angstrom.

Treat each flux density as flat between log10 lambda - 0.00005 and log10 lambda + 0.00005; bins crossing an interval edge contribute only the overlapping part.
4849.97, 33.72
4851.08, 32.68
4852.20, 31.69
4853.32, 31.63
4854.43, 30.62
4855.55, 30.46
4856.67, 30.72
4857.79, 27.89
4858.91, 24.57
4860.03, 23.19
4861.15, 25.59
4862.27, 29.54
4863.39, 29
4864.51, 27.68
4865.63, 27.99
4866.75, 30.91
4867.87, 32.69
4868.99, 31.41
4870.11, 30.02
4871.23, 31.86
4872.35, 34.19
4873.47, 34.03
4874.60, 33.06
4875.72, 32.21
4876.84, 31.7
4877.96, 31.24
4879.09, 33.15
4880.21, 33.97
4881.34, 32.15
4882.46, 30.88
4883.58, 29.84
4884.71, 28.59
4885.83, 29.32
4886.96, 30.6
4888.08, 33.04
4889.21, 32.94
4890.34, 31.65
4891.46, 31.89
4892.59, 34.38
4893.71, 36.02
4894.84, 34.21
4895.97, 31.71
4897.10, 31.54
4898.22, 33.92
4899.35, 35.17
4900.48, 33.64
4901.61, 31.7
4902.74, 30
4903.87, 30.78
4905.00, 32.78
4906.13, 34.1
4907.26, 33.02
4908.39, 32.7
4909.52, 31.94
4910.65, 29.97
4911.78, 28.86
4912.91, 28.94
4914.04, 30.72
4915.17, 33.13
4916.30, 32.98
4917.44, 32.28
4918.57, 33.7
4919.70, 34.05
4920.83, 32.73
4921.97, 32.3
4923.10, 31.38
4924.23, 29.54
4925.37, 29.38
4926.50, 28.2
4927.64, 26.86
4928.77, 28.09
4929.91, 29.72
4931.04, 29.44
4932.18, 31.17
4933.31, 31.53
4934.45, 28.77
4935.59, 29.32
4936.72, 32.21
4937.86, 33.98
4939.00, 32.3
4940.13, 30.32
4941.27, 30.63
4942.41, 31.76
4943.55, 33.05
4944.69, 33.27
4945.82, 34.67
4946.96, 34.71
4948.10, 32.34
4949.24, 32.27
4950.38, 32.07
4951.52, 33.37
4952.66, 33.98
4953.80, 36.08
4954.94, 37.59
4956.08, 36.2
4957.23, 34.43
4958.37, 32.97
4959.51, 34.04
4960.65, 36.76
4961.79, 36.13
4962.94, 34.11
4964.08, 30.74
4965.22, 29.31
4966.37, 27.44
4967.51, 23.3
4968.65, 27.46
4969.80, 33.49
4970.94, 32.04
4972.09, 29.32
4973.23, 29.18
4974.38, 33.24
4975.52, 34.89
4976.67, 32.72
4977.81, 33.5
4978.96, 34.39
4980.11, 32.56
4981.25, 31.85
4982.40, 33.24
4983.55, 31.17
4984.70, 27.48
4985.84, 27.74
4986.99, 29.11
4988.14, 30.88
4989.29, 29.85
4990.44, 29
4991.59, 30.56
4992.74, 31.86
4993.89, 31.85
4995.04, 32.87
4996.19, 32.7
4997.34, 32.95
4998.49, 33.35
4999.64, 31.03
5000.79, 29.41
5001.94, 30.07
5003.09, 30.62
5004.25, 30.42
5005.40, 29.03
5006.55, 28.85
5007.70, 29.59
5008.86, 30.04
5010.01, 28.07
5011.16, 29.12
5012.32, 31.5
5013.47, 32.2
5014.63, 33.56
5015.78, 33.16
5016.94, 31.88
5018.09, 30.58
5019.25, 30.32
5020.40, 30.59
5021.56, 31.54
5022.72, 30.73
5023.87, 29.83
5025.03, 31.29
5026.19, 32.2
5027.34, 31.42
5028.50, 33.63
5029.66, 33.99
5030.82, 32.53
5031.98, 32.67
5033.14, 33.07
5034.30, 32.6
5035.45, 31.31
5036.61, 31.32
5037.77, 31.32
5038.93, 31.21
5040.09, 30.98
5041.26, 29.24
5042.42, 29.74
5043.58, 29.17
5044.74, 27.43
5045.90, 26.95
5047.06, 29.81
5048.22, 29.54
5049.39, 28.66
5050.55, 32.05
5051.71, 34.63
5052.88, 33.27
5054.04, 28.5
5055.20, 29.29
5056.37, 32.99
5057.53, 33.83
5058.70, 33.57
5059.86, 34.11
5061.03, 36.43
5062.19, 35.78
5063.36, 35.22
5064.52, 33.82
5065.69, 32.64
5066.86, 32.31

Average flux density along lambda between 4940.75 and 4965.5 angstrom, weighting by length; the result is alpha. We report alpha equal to 33.7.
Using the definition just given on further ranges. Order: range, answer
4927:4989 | 31.8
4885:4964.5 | 32.3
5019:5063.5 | 31.6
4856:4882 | 30.4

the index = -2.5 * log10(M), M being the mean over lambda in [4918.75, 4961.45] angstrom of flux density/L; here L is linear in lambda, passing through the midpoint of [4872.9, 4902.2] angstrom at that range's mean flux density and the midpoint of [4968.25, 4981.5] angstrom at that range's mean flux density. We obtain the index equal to 0.00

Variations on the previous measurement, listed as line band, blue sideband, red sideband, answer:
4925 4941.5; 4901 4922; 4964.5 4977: 0.04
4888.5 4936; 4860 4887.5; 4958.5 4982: -0.01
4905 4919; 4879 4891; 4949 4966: 0.02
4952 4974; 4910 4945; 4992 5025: -0.05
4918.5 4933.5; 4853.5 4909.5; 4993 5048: 0.03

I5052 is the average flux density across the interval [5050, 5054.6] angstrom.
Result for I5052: 32.1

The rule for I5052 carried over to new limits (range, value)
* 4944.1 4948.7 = 33.8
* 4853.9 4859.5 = 28.8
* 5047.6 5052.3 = 31.2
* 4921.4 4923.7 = 31.9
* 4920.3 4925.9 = 31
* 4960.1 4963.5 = 35.6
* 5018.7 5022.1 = 30.8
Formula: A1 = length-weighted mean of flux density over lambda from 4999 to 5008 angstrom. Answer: 29.9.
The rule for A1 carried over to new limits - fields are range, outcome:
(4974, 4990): 31.6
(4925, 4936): 29.2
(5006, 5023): 30.8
